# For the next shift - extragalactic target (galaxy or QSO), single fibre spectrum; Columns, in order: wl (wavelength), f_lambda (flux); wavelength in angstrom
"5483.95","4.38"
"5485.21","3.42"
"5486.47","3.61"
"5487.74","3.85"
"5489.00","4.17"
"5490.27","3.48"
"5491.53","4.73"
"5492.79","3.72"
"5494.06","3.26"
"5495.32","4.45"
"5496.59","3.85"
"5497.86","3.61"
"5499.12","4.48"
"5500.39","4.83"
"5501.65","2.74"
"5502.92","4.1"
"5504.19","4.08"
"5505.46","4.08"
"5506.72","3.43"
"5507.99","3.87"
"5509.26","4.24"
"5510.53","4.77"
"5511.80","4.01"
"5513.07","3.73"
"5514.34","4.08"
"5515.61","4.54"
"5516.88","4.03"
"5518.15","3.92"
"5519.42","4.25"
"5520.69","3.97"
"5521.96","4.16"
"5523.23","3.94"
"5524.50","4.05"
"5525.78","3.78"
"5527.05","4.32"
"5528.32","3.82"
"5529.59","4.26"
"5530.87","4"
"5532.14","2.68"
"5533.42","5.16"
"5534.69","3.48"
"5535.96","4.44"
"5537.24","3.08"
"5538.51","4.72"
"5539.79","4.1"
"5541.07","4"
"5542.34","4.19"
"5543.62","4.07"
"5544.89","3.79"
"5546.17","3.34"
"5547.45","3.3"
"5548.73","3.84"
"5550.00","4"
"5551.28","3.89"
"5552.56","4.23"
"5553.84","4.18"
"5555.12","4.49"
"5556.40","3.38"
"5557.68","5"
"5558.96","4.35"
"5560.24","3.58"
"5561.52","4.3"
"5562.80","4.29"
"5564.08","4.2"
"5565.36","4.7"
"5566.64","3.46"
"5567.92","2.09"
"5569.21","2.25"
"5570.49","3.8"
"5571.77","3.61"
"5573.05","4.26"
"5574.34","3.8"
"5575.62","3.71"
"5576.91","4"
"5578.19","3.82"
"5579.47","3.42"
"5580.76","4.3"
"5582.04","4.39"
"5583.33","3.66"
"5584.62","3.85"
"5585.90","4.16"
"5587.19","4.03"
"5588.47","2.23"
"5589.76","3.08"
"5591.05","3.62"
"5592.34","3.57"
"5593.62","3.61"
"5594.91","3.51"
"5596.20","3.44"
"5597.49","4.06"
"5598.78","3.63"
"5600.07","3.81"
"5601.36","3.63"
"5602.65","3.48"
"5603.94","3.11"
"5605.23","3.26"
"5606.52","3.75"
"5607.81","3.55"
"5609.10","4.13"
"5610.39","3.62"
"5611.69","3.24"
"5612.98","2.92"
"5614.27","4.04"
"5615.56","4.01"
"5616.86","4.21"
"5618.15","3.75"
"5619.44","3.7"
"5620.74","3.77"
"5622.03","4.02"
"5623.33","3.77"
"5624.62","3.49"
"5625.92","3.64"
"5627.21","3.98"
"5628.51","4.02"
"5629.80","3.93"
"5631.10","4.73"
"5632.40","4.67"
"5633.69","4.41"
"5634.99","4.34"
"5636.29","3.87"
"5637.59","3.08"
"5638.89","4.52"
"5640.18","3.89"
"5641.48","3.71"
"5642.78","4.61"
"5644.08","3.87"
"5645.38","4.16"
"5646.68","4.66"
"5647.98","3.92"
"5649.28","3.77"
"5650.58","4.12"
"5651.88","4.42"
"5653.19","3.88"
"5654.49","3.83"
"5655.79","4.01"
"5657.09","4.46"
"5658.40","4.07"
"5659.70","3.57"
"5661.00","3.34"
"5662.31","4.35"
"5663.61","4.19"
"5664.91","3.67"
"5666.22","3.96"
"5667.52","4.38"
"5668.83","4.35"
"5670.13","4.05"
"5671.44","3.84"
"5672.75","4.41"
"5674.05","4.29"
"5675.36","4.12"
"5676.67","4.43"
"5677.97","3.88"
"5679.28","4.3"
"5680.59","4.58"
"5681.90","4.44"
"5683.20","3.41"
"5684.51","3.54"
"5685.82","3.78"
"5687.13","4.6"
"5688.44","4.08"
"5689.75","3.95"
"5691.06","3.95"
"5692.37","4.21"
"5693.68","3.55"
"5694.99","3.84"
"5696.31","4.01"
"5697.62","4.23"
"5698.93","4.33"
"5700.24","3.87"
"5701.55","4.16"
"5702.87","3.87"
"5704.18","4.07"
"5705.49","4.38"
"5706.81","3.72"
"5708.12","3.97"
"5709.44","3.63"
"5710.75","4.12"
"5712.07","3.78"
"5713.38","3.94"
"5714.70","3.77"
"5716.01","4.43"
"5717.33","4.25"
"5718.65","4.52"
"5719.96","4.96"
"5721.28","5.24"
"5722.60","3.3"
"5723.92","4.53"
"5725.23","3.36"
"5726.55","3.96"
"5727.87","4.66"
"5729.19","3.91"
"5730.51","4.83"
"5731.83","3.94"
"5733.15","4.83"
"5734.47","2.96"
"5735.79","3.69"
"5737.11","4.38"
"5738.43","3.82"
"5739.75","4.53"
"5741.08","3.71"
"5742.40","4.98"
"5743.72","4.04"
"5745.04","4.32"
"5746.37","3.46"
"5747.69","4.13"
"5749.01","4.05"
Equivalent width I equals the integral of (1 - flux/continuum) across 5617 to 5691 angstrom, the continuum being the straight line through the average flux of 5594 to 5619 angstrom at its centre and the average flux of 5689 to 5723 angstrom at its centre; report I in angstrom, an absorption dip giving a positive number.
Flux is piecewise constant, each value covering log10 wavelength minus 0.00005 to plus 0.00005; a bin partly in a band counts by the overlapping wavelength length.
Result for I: -3.8 angstrom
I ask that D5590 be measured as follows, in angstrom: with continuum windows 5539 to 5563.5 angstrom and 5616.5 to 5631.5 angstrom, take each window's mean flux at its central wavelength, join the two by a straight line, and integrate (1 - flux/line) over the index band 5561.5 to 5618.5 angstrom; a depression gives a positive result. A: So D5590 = 4.2 angstrom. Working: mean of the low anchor 4.02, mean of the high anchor 3.9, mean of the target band 3.67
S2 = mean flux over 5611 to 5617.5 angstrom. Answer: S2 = 3.68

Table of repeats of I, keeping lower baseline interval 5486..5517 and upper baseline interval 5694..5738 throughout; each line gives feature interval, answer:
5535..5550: 0.44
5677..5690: 0.04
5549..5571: 0.69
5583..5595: 1.50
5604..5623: 1.65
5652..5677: 0.04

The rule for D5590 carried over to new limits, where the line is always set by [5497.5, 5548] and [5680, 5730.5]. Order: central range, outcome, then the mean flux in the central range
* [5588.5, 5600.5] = 1.5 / 3.52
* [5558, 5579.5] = 1.3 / 3.77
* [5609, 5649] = 0.9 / 3.95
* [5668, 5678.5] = -0.3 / 4.18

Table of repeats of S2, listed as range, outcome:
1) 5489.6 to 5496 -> 3.93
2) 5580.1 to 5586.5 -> 4.07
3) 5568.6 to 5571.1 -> 3.03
